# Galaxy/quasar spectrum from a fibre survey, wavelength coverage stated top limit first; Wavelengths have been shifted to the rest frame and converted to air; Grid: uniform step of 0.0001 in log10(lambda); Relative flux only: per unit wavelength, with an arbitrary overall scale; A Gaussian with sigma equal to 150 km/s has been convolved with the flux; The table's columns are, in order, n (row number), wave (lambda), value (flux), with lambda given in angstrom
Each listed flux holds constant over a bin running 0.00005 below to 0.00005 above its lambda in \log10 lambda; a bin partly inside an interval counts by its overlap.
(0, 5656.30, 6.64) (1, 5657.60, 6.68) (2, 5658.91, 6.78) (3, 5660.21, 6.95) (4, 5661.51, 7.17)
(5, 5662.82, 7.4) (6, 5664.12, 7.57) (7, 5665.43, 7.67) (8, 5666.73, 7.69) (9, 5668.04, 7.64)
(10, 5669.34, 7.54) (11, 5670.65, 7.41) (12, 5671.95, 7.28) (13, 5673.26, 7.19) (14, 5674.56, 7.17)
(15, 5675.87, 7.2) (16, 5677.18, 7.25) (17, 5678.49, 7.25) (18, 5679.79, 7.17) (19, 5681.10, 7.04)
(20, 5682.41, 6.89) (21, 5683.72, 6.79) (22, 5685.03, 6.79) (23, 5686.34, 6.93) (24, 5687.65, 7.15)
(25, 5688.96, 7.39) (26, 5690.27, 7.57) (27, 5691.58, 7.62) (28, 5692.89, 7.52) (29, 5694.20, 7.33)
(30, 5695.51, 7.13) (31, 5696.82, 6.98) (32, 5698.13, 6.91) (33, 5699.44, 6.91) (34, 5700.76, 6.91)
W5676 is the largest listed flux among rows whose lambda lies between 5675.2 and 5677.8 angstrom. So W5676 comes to 7.25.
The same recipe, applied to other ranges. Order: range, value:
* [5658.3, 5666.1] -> 7.67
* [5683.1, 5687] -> 6.93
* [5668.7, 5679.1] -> 7.54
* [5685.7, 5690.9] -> 7.57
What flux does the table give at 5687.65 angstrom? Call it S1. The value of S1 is 7.15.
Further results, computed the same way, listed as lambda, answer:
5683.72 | 6.79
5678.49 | 7.25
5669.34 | 7.54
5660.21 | 6.95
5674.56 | 7.17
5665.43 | 7.67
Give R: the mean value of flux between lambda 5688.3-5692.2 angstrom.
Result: 7.53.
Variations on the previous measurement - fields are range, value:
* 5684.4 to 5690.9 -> 7.16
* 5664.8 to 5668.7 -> 7.68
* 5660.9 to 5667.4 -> 7.49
